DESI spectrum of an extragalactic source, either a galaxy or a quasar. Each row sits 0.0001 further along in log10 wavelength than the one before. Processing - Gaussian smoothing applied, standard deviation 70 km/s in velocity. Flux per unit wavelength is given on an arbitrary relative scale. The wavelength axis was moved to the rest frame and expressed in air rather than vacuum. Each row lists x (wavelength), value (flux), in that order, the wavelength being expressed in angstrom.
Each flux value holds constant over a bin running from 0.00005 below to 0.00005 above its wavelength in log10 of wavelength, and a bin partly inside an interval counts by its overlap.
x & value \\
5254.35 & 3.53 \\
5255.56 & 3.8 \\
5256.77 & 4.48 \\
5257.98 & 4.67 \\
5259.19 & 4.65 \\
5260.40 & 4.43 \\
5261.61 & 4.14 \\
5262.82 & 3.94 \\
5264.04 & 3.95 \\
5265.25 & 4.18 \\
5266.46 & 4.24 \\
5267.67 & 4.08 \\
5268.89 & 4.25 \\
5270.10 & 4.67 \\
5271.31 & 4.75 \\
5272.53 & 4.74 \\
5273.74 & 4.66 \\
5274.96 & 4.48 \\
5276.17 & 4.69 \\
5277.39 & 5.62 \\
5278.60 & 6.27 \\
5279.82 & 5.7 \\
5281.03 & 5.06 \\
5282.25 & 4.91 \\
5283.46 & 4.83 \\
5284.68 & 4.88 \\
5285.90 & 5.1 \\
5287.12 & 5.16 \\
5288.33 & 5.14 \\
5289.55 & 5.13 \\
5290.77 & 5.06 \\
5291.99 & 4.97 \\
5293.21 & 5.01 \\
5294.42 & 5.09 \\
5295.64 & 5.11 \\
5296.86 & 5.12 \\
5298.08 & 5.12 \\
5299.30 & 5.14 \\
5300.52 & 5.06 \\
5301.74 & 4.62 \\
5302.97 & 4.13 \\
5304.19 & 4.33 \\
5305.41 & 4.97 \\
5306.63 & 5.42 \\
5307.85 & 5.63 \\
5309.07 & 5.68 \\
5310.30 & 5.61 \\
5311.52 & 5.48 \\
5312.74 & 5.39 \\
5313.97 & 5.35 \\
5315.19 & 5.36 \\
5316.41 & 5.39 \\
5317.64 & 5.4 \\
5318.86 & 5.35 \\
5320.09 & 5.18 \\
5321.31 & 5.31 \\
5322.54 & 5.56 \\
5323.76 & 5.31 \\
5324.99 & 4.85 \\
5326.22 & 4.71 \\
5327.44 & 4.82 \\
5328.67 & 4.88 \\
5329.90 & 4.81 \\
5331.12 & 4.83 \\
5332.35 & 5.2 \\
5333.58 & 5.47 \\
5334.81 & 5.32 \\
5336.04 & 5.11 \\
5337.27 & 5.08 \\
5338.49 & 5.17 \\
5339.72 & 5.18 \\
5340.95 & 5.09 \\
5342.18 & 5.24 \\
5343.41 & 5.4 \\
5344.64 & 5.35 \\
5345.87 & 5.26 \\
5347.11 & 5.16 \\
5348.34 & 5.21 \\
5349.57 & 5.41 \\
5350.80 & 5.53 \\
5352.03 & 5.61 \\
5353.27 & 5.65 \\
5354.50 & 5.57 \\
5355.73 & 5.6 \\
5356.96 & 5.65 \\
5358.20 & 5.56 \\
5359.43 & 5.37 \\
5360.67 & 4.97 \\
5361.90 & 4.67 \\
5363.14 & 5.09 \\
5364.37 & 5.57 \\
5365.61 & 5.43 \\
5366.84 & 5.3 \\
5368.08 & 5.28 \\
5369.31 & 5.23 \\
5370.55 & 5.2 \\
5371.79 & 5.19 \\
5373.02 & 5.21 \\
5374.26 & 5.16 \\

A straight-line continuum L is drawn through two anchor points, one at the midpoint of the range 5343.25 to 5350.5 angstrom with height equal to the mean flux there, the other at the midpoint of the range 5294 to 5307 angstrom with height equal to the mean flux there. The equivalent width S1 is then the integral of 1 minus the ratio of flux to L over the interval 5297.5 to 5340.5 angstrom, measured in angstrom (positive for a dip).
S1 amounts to -0.7 angstrom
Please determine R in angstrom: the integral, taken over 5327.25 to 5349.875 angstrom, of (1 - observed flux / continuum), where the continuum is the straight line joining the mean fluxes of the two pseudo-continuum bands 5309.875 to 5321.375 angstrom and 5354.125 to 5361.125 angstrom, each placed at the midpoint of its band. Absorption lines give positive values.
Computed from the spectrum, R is 1.1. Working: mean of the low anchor 5.38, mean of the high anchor 5.46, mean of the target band 5.16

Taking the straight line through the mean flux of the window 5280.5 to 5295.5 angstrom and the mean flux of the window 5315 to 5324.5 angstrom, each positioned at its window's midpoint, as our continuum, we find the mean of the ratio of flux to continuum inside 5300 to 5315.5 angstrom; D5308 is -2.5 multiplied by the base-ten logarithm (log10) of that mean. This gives 0.02 mag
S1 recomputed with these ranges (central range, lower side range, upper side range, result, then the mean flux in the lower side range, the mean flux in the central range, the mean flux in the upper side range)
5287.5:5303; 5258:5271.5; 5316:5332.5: -0.98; 4.3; 5.01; 5.11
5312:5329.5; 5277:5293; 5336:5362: 0.24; 5.21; 5.2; 5.33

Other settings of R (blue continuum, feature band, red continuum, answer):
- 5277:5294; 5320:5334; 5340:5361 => 0.7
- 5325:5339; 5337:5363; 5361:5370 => -1.0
